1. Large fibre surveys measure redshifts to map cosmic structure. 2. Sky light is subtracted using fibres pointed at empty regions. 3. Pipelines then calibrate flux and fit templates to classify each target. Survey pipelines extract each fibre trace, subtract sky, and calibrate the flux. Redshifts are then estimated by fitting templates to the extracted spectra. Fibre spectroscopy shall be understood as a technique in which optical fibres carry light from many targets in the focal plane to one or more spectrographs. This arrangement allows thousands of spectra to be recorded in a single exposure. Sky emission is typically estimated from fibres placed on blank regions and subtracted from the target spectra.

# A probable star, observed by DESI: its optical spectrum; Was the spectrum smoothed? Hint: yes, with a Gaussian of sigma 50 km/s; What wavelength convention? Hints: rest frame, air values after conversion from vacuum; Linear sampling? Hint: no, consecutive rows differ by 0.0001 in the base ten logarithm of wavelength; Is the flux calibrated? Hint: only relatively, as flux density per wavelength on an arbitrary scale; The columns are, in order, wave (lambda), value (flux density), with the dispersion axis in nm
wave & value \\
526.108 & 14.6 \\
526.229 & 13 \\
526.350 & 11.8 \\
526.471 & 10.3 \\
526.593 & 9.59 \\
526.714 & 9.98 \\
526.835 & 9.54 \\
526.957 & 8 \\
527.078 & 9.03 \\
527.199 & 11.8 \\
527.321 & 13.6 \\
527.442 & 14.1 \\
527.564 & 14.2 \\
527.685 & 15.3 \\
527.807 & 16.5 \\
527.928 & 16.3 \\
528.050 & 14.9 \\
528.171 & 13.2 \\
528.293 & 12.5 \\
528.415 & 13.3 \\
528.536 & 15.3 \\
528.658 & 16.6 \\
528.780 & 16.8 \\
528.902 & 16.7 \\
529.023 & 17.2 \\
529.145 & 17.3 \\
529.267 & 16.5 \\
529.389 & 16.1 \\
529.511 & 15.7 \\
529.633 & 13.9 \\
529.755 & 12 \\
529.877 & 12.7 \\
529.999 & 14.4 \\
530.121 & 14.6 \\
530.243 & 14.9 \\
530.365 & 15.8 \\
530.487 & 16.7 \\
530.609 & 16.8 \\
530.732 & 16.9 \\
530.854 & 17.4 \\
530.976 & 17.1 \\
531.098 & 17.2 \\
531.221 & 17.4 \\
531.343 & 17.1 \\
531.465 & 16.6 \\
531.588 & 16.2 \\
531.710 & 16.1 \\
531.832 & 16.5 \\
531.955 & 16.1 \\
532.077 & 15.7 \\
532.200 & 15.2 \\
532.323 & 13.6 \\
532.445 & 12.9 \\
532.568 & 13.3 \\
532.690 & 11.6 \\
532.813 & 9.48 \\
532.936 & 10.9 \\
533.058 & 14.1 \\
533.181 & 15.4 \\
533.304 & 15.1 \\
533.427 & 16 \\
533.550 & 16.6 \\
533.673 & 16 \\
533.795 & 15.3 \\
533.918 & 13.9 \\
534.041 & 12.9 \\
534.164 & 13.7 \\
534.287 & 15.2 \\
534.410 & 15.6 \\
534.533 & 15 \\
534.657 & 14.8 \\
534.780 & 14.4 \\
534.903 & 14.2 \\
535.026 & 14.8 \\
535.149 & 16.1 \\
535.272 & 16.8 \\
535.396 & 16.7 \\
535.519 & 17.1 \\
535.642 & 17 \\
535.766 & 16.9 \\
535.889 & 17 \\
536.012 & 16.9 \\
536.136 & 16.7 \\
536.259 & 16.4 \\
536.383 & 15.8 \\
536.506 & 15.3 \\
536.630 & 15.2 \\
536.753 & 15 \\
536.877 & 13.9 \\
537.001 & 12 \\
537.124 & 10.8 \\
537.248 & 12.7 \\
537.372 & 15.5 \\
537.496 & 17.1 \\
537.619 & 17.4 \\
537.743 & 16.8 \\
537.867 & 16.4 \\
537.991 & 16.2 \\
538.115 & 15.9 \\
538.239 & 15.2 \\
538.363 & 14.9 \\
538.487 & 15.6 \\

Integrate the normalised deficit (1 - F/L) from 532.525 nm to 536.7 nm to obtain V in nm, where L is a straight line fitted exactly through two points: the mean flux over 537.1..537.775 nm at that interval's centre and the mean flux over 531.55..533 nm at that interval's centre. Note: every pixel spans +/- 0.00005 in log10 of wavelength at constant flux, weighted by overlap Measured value -0.16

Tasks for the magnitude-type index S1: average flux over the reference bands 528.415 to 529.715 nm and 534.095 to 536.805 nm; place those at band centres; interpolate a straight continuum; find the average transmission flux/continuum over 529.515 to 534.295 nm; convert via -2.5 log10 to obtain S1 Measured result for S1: 0.07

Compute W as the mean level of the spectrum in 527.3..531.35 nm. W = 15.5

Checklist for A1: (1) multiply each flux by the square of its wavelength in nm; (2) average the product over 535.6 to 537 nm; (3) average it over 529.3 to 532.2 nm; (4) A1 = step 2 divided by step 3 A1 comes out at 1.02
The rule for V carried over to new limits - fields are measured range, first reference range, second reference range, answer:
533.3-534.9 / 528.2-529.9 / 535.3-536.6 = 0.124 nm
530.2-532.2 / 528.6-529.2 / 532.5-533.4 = -0.253 nm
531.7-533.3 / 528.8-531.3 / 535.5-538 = 0.192 nm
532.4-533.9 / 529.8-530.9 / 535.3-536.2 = 0.216 nm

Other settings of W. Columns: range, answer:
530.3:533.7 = 15.3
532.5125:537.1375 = 14.9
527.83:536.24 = 15.3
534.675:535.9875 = 16.1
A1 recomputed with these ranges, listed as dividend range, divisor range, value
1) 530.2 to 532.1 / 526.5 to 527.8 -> 1.44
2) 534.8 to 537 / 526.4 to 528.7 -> 1.28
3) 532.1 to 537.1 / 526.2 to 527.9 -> 1.28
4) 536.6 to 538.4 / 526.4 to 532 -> 1.05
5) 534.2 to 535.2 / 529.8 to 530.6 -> 1.02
